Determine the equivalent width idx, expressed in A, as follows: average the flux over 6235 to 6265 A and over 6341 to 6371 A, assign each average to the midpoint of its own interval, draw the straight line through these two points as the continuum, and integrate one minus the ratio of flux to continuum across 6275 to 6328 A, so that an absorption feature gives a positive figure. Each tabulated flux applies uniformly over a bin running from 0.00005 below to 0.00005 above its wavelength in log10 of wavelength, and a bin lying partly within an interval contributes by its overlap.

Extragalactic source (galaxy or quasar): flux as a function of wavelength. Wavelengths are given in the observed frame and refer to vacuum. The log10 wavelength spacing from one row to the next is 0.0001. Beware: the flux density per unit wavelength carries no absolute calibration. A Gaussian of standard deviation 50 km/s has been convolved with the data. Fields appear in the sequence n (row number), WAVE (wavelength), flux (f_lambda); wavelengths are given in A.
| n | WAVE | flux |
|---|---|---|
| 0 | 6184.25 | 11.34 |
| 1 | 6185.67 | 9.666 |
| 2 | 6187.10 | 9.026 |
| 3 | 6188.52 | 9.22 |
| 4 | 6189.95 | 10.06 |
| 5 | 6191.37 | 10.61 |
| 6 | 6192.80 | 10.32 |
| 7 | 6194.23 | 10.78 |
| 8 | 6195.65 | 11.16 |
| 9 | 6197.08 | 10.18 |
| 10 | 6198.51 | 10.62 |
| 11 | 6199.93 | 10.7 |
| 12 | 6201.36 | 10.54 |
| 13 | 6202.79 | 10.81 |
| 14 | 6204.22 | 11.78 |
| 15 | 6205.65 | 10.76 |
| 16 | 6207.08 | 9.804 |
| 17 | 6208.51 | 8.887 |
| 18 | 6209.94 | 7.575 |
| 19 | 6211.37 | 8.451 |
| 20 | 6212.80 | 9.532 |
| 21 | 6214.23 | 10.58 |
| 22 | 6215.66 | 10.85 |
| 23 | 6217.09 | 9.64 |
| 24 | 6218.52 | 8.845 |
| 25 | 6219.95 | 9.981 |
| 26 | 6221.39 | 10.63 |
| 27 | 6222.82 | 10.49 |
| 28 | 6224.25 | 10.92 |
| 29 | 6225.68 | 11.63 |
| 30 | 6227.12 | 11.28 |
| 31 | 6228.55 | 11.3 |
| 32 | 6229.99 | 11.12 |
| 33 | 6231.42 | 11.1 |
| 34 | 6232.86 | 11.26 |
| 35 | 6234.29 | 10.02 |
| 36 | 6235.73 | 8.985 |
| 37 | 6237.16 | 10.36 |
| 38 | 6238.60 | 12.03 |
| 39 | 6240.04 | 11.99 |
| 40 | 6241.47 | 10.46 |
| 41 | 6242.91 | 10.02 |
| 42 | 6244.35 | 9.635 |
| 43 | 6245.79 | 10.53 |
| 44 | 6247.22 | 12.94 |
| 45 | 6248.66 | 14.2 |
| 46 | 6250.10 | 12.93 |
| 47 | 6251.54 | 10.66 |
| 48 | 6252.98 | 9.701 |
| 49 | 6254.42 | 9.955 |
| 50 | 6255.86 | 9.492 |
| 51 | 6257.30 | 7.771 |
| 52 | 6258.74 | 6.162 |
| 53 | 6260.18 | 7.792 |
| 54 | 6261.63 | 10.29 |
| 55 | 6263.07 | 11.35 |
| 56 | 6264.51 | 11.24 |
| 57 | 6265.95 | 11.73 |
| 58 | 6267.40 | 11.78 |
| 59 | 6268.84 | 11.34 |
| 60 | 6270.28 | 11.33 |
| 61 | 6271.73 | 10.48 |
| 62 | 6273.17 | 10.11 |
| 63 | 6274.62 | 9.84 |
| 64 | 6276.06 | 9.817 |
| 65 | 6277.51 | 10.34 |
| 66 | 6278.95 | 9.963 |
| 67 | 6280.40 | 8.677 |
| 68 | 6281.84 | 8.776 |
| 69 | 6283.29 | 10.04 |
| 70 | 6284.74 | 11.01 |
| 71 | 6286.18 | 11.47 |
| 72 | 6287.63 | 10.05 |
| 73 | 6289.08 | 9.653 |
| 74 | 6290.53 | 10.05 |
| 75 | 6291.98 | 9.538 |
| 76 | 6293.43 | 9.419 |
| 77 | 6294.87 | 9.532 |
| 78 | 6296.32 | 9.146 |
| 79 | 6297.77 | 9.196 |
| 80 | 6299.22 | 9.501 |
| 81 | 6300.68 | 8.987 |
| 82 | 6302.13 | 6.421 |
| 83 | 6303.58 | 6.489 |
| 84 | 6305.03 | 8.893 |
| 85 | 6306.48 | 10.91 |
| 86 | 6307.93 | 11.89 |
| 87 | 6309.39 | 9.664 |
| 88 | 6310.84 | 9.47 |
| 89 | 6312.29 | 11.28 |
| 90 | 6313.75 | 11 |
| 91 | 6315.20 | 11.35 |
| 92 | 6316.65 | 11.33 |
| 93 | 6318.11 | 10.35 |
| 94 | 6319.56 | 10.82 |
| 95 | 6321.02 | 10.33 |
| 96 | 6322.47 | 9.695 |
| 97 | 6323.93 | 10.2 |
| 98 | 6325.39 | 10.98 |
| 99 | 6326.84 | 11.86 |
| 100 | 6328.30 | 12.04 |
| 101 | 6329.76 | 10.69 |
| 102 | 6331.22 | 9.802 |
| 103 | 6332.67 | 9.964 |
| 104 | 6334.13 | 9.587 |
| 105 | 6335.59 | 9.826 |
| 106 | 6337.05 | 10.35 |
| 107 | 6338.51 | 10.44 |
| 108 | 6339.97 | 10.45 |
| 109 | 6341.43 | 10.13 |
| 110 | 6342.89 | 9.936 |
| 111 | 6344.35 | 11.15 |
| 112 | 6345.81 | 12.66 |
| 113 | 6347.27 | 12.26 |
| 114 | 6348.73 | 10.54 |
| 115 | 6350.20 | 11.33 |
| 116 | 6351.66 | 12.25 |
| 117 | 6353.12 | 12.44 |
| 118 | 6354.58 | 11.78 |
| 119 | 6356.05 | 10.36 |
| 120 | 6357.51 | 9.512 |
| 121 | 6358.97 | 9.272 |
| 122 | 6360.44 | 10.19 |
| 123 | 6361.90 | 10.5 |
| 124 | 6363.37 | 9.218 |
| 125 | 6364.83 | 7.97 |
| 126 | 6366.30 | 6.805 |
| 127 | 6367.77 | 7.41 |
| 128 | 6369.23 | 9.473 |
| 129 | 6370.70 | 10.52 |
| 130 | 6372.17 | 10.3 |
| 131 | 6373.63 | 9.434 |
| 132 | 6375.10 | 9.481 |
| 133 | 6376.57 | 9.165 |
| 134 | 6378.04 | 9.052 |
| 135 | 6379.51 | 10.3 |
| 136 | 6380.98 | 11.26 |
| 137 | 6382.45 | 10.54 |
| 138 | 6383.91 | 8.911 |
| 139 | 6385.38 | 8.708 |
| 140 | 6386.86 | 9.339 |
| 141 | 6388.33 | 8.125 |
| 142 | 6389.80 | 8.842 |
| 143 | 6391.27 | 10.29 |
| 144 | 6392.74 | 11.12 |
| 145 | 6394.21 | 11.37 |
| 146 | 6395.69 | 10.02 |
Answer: 1.9 A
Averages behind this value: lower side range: 10.4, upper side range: 10.3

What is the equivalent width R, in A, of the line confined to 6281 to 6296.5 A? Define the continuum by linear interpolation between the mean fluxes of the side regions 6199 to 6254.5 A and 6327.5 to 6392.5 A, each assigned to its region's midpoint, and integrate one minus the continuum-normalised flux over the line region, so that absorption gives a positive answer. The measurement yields 0.68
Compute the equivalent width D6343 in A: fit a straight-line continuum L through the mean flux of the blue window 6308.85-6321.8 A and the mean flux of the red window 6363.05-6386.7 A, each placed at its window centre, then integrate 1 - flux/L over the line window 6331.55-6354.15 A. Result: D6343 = -2.0 A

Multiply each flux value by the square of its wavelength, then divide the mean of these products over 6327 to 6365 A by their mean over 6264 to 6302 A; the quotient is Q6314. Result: 1.1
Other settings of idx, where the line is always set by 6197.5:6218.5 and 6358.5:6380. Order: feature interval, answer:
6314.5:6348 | -4.5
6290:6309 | 0.7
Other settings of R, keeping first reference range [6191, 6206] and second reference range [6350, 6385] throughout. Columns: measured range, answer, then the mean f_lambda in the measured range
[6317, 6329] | -0.84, 10.8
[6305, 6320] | -0.83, 10.7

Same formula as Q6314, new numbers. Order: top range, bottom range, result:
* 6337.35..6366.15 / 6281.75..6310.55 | 1.13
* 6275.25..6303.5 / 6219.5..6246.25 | 0.90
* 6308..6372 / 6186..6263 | 1.05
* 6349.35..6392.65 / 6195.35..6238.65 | 0.99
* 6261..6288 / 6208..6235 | 1.05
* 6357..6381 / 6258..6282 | 0.96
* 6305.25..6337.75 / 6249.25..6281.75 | 1.06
